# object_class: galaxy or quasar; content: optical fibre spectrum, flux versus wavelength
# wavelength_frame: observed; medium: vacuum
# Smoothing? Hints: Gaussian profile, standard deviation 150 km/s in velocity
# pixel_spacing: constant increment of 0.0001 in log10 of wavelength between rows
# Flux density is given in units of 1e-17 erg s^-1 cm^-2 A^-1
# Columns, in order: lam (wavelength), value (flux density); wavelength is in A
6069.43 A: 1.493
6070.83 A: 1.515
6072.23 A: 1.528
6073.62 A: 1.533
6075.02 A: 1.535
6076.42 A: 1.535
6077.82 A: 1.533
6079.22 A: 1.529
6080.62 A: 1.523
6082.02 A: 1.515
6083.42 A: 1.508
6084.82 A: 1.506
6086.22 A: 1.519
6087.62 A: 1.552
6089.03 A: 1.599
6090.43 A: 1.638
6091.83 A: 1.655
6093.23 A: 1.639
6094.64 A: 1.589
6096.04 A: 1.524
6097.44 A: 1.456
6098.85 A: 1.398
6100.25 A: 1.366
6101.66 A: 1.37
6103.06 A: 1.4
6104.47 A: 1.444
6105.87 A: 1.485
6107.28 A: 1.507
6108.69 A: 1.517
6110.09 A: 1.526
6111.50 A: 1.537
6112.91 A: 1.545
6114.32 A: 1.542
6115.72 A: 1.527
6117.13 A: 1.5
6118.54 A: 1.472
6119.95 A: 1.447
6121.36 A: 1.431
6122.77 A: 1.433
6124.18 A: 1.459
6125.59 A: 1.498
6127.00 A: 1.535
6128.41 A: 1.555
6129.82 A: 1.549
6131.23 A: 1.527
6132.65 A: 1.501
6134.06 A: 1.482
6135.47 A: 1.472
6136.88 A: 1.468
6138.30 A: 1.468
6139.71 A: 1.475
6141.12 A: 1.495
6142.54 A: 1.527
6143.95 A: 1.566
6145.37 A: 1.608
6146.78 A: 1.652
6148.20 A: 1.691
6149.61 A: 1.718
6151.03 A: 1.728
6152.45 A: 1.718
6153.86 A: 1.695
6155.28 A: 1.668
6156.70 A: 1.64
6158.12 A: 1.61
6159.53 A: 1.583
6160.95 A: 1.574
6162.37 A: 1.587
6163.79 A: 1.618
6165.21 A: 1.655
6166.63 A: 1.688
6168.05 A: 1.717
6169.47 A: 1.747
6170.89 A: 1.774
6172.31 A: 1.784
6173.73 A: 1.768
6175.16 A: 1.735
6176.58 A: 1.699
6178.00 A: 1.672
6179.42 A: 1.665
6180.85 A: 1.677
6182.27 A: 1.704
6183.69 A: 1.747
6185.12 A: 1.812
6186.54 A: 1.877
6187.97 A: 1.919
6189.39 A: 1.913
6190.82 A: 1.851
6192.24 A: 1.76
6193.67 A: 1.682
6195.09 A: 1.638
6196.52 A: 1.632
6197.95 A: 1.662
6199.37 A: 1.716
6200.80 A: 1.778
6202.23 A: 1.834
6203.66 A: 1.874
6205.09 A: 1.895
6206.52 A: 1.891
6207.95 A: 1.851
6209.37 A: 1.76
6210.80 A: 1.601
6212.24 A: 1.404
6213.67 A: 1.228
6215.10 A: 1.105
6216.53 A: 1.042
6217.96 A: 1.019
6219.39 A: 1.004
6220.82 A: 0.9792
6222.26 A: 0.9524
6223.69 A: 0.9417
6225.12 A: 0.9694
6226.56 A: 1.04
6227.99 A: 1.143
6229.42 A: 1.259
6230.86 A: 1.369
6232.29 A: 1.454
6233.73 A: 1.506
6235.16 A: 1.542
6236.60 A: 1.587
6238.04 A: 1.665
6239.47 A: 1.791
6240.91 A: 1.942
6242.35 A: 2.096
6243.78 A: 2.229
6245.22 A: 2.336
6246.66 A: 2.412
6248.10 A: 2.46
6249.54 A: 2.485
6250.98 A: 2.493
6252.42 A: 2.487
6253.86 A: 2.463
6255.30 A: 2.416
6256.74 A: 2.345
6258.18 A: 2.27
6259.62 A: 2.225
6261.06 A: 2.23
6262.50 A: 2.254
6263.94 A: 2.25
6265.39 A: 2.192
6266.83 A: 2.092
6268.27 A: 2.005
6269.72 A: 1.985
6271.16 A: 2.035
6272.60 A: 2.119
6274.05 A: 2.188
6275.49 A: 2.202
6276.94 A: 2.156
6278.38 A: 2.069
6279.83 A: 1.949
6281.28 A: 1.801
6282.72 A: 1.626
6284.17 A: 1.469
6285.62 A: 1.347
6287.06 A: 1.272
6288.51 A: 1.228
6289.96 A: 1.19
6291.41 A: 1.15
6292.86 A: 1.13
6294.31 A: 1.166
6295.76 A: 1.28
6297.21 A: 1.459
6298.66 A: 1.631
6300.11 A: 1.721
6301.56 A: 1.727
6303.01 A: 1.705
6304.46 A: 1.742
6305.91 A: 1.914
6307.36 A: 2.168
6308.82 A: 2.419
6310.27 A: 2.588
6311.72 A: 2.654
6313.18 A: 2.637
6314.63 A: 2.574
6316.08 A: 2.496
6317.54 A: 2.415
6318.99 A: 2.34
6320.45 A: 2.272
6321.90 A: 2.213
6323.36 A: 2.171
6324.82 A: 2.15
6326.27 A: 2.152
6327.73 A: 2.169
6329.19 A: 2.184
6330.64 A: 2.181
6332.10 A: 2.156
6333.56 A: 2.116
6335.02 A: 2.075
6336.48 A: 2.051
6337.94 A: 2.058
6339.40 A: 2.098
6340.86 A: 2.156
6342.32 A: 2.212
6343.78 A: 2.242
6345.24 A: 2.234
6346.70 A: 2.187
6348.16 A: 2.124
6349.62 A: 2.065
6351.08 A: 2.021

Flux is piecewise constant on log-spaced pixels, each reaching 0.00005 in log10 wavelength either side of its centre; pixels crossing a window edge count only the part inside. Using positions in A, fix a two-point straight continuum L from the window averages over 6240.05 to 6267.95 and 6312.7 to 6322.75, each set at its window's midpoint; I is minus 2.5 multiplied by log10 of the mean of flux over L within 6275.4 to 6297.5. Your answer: 0.48 mag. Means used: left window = 2.29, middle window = 1.51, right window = 2.41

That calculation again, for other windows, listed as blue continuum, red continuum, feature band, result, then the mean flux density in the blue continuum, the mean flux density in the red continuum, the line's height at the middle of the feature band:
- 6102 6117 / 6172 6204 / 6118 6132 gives 0.043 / 1.5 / 1.75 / 1.55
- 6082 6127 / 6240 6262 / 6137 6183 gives 0.101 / 1.5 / 2.32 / 1.81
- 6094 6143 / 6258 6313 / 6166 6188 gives -0.081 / 1.49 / 1.86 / 1.62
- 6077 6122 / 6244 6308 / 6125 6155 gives 0.025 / 1.51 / 1.93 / 1.61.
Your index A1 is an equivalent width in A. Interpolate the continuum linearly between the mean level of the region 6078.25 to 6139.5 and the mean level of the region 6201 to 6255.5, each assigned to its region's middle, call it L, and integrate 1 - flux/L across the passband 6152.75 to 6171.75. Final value -1.0 A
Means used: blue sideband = 1.5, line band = 1.66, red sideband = 1.67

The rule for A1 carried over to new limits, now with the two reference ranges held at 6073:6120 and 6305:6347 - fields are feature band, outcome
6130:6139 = 0.80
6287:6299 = 4.90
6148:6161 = 0.26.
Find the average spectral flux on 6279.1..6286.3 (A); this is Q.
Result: 1.64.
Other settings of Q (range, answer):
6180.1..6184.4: 1.71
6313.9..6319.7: 2.46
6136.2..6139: 1.46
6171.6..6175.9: 1.76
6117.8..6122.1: 1.45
